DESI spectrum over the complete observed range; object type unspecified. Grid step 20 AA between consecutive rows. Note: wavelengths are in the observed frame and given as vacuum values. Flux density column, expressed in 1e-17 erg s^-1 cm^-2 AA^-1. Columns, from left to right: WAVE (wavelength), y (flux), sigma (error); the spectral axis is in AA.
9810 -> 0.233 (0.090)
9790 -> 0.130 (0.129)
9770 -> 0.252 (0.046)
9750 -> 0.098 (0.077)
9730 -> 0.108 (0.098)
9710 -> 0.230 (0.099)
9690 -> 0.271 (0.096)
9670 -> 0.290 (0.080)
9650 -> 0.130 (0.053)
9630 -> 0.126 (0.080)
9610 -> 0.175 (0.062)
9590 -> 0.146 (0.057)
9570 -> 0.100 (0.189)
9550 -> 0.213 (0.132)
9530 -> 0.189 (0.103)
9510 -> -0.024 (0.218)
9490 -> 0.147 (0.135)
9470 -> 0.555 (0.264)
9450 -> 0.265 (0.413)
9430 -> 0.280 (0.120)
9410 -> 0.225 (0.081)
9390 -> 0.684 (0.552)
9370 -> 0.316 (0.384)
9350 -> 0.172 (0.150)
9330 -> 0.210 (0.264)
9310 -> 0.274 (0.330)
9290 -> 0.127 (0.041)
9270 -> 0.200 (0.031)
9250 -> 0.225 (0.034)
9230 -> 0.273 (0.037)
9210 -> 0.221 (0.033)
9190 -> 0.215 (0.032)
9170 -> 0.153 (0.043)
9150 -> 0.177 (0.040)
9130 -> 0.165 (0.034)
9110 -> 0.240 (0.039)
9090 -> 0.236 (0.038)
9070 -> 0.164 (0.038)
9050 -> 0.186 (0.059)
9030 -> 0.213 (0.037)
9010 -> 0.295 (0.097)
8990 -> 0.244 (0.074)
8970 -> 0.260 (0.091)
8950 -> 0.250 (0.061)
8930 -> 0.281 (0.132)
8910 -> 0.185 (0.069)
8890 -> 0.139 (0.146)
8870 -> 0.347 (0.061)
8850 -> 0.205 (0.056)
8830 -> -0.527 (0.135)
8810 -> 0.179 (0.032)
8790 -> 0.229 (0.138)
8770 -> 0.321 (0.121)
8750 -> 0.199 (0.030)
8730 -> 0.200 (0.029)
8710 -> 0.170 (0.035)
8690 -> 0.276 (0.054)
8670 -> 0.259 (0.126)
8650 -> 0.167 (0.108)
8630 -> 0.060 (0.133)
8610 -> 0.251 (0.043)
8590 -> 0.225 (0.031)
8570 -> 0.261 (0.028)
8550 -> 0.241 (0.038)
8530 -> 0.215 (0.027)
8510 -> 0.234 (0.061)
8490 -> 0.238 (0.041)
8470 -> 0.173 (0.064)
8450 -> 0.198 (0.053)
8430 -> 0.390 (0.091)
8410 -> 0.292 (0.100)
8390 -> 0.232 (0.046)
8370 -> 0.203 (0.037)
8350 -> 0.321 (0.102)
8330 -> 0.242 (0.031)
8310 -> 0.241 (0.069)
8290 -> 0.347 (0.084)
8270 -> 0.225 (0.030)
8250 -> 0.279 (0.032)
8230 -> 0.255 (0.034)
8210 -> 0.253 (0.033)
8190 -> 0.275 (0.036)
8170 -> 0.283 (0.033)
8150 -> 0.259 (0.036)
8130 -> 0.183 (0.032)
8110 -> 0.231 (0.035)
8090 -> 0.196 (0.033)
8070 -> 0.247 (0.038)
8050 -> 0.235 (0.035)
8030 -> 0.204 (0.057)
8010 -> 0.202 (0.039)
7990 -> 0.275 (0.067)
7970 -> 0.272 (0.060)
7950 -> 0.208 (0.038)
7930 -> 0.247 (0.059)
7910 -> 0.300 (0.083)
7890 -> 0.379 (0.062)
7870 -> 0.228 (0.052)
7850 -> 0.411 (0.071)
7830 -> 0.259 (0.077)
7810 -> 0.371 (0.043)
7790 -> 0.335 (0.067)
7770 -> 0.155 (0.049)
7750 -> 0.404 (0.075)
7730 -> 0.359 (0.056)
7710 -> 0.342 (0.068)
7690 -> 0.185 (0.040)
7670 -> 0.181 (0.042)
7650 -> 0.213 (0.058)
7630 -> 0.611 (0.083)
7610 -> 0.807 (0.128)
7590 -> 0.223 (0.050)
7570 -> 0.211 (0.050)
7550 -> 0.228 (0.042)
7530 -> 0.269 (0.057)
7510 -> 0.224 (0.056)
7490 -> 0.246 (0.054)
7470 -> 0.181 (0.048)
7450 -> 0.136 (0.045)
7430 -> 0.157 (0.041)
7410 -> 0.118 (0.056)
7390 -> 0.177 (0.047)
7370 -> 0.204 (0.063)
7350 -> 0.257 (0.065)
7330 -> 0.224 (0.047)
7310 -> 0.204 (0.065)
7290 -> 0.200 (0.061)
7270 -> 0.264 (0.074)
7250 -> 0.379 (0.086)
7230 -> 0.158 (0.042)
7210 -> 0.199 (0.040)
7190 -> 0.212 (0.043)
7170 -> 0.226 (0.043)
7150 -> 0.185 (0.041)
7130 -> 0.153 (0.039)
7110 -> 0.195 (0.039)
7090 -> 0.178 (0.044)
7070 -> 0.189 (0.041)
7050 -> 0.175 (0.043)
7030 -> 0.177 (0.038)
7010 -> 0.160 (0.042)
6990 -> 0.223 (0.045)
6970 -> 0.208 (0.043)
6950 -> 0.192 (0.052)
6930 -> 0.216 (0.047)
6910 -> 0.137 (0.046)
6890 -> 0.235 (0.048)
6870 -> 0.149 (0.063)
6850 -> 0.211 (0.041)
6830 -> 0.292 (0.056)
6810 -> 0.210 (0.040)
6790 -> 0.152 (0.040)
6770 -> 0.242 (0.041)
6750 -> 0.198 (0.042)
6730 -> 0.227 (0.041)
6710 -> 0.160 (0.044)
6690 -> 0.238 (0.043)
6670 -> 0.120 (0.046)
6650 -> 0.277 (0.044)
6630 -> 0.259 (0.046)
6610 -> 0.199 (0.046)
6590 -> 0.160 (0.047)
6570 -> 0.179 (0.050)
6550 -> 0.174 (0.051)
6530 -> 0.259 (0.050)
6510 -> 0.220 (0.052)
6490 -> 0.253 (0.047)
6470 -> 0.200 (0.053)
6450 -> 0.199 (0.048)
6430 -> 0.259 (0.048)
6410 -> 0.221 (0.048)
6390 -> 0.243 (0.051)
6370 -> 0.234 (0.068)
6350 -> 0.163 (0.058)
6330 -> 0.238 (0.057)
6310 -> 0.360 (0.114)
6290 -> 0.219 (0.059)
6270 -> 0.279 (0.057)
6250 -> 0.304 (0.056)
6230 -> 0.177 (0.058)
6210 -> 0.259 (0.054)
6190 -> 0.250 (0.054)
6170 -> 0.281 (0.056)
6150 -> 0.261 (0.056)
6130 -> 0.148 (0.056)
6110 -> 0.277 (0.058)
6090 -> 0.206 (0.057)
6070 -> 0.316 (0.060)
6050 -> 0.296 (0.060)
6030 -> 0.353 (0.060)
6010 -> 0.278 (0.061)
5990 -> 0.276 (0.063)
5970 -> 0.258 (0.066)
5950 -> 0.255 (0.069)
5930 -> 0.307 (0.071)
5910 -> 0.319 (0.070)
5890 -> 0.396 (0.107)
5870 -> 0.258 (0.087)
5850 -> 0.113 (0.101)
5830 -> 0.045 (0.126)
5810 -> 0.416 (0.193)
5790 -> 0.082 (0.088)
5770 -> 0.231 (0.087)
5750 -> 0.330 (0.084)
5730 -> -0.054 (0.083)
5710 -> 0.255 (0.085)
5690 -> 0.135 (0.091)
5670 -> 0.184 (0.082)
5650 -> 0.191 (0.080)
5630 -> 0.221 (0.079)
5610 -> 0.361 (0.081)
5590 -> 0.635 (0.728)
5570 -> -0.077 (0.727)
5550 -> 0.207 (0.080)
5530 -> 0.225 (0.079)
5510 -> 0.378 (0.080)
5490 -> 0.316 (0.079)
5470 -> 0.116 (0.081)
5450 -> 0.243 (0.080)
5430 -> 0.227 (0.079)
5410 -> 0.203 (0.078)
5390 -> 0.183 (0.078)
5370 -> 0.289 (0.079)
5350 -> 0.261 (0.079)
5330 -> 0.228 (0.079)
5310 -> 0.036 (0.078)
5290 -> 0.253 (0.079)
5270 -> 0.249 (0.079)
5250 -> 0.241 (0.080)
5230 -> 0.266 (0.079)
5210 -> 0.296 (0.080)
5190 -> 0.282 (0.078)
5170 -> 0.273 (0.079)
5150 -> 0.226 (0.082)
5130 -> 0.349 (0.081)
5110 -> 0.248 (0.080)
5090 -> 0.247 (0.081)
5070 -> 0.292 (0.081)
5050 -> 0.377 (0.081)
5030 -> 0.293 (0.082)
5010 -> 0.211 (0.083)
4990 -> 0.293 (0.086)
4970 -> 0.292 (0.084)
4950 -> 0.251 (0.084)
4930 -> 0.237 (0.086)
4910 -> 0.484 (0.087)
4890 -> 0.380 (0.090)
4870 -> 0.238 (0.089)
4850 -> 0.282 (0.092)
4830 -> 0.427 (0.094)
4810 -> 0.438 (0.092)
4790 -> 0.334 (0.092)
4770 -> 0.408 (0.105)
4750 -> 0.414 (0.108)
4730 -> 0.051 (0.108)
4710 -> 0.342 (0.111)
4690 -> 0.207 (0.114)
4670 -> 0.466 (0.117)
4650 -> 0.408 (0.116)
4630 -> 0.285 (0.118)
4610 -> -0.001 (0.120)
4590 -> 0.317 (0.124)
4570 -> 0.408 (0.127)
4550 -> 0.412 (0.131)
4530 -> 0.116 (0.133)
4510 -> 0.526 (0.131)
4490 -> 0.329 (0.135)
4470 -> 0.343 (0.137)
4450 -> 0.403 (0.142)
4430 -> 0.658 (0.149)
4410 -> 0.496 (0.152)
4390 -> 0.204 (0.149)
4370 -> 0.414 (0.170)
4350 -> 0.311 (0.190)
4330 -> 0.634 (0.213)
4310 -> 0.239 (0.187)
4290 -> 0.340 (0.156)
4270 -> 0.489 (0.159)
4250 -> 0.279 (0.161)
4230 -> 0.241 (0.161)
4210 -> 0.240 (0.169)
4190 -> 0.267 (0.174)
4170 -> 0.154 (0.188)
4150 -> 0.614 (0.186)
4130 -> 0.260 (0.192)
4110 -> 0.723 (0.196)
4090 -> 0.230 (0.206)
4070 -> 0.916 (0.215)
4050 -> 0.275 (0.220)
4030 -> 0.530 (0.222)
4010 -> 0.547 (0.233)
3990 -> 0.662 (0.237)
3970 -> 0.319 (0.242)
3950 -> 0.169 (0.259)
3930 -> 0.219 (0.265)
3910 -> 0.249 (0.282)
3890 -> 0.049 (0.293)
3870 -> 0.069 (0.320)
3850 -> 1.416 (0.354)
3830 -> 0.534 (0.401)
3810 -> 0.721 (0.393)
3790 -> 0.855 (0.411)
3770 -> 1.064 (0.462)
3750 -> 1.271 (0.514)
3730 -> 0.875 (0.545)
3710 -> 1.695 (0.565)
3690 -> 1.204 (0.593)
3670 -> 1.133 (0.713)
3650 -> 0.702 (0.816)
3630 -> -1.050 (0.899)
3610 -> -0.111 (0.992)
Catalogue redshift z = 1.043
